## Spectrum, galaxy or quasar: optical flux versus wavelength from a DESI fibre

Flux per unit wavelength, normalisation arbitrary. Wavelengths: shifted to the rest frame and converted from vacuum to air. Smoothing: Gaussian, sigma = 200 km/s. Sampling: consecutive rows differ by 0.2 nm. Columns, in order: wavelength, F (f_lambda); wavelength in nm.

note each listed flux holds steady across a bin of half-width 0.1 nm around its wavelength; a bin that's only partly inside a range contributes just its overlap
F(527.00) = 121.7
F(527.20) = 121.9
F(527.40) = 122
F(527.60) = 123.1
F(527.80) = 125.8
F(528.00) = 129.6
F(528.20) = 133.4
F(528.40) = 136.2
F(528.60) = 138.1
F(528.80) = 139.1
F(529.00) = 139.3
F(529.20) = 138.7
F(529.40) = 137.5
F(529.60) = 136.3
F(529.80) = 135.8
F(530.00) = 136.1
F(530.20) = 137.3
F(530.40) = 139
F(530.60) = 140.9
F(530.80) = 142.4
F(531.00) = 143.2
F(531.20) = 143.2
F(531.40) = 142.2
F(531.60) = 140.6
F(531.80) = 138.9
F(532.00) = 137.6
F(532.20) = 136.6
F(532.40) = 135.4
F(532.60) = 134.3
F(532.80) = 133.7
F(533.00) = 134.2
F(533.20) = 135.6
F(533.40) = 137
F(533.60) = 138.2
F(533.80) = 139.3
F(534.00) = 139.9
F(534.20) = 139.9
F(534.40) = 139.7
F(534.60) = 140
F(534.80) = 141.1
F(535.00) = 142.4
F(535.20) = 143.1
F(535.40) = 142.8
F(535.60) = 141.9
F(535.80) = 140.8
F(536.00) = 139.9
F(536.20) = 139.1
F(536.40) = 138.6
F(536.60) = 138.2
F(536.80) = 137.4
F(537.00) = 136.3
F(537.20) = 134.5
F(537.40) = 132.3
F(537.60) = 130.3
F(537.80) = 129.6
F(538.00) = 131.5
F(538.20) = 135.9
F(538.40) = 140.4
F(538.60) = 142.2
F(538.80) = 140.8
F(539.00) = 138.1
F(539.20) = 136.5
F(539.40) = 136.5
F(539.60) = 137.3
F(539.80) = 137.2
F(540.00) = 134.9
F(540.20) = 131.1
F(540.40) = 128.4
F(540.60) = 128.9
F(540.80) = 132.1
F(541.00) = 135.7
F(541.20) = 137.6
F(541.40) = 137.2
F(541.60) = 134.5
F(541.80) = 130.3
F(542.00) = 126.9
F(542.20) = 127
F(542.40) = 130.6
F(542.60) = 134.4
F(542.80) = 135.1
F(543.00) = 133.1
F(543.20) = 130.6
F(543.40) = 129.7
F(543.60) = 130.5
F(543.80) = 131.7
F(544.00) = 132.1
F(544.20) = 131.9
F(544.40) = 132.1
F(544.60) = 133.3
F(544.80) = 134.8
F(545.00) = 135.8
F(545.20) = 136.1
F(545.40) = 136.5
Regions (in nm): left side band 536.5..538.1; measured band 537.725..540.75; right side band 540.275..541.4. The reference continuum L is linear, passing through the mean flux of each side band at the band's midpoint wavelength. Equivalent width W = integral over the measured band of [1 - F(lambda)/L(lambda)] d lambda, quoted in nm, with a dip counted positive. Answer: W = -0.04 nm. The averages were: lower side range 134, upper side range 133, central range 135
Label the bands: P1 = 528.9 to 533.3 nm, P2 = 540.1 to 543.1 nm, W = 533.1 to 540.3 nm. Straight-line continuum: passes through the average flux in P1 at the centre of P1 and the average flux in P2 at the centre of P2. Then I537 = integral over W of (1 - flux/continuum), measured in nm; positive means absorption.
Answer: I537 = -0.151 nm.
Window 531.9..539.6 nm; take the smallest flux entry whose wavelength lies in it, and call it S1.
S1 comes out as 129.6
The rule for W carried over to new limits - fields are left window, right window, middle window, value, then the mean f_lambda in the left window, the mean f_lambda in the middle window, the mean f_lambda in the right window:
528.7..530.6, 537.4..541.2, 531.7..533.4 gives 0.014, 138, 136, 135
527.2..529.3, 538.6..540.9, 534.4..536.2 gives -0.099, 132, 141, 135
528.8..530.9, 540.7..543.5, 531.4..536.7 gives -0.098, 138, 139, 132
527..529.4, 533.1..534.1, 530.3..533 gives -0.066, 131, 139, 138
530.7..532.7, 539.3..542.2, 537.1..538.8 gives 0.003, 139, 135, 133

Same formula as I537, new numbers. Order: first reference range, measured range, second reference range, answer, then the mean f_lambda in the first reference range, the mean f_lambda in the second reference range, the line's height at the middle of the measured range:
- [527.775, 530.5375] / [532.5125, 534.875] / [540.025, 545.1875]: -0.05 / 136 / 132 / 135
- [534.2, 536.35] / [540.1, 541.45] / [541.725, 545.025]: 0.02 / 141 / 132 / 135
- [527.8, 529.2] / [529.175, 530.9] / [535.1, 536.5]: -0.02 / 135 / 141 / 137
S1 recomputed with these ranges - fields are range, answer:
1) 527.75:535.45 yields 125.8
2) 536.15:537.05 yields 136.3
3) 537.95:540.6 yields 128.4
